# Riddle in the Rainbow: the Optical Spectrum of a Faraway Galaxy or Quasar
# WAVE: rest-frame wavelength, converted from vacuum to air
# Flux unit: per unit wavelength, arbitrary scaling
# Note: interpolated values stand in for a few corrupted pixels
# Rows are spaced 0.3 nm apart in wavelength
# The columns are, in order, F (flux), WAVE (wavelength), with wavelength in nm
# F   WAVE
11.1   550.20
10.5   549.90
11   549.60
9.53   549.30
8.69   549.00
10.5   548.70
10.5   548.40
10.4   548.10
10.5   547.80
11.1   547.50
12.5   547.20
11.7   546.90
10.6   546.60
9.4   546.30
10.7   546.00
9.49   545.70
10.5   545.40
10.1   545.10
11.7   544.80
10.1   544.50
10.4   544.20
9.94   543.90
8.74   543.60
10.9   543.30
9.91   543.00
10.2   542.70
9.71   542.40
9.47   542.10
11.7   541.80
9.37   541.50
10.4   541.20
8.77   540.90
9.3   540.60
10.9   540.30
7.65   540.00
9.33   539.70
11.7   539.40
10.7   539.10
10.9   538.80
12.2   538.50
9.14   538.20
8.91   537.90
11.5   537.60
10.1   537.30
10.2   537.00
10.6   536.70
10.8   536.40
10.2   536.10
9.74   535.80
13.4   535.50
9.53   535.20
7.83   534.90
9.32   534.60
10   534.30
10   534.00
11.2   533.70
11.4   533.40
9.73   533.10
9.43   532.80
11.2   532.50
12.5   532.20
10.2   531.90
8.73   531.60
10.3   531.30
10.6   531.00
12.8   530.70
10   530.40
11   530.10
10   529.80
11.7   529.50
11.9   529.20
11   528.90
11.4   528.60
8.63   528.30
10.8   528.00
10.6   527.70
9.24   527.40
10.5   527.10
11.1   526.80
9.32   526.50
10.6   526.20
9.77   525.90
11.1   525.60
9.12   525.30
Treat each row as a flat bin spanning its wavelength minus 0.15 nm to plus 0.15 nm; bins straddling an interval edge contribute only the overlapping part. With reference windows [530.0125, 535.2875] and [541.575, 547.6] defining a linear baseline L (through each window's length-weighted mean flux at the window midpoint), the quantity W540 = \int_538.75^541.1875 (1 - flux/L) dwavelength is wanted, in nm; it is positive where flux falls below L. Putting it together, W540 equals 0.12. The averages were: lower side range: 10.3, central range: 9.89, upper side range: 10.4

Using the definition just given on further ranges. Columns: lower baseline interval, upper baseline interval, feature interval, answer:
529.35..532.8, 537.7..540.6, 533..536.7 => 0.07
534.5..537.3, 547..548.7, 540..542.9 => 0.19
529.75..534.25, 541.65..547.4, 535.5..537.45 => 0.00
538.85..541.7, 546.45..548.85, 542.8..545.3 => 0.05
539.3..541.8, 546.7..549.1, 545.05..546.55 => 0.06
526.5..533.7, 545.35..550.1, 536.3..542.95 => 0.25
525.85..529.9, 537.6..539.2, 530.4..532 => 0.00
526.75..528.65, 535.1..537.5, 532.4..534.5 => 0.02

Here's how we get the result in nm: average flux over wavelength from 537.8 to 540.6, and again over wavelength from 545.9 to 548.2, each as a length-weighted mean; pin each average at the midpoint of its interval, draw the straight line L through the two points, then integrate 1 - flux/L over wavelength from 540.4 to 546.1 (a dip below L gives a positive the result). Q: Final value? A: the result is 0.24 nm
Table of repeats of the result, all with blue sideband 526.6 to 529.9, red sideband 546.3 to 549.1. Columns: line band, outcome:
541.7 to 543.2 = 0.070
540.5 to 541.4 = 0.099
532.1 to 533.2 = -0.005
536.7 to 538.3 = 0.089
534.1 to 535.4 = 0.156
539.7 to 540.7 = 0.128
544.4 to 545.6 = 0.011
